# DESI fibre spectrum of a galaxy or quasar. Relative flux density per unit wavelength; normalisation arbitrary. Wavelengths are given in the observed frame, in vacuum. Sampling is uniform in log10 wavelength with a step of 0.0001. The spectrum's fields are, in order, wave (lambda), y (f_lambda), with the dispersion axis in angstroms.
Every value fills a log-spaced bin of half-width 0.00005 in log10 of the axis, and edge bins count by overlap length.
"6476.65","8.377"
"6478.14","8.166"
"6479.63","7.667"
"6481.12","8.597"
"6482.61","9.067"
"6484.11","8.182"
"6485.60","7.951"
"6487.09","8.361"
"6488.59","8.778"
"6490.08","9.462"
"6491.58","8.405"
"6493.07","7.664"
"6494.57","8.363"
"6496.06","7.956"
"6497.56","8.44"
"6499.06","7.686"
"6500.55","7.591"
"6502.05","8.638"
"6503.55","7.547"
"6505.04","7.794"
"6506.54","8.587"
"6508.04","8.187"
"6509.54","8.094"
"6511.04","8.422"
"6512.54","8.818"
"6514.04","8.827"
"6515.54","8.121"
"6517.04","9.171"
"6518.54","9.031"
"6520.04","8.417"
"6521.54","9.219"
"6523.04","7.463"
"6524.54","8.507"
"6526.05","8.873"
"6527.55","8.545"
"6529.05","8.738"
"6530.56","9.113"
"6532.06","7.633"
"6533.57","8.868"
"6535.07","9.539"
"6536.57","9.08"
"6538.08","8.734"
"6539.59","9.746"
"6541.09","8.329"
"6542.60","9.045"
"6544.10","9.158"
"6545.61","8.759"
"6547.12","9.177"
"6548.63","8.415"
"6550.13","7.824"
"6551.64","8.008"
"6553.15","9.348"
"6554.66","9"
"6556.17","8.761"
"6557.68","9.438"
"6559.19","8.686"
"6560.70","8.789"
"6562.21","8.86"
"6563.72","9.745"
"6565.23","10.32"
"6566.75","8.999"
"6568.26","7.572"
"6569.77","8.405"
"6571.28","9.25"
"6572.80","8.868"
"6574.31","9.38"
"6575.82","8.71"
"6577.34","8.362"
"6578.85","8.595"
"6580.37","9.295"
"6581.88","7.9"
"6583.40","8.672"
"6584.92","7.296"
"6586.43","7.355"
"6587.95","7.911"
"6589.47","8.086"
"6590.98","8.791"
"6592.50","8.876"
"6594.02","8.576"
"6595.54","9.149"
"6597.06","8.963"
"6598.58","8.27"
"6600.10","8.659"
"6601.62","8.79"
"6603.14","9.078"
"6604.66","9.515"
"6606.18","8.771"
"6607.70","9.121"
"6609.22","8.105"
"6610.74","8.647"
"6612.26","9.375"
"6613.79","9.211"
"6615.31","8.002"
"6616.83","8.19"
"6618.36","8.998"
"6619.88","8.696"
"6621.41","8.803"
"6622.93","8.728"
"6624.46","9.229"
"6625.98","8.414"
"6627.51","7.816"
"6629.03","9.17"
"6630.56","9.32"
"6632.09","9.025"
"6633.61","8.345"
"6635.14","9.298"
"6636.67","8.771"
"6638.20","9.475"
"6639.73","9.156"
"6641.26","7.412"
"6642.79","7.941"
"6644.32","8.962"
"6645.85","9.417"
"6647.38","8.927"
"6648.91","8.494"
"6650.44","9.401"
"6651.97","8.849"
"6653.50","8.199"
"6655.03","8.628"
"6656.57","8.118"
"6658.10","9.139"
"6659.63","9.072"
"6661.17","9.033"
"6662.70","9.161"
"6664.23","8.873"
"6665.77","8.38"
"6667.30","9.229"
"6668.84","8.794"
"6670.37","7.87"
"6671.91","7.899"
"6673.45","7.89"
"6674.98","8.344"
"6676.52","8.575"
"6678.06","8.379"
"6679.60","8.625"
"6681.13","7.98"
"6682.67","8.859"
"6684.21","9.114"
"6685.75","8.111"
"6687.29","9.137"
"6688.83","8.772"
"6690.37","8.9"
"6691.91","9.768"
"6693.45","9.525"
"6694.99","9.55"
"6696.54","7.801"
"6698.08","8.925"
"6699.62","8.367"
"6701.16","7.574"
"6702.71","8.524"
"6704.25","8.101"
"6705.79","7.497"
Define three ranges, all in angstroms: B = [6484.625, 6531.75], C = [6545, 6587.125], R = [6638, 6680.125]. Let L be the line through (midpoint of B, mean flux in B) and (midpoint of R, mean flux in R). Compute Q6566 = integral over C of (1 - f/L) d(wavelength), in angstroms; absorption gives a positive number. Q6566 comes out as -1.06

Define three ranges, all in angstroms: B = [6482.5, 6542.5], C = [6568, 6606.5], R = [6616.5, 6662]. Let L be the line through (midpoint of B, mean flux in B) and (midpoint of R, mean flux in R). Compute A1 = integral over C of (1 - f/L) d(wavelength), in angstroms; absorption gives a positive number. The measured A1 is 0.3 angstroms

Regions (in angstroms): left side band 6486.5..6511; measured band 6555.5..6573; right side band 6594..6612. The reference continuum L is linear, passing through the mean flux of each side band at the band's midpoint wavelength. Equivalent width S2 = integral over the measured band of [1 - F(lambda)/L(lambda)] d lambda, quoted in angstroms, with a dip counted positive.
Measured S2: -0.8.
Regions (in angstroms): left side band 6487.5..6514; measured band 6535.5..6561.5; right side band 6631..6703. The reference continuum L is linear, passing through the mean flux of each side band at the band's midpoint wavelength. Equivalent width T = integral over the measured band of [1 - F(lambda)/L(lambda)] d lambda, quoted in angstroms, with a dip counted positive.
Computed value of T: -1.4 angstroms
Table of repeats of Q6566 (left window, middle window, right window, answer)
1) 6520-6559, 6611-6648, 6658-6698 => -0.17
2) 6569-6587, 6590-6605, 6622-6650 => -0.40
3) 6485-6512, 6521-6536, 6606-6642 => -0.53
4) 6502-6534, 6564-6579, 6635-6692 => -0.58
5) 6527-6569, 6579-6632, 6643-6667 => 1.22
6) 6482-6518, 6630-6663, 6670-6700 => -0.95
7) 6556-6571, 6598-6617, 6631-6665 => 0.25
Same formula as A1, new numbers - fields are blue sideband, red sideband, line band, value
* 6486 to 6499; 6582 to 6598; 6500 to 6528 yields -0.17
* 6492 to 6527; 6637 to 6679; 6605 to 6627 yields -0.46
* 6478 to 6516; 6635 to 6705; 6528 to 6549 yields -1.27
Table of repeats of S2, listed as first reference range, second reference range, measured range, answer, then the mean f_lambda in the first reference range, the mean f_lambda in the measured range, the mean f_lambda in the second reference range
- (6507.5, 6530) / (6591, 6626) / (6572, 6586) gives 0.30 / 8.57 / 8.54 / 8.8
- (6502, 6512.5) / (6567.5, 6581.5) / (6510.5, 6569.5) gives -2.50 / 8.19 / 8.8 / 8.7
